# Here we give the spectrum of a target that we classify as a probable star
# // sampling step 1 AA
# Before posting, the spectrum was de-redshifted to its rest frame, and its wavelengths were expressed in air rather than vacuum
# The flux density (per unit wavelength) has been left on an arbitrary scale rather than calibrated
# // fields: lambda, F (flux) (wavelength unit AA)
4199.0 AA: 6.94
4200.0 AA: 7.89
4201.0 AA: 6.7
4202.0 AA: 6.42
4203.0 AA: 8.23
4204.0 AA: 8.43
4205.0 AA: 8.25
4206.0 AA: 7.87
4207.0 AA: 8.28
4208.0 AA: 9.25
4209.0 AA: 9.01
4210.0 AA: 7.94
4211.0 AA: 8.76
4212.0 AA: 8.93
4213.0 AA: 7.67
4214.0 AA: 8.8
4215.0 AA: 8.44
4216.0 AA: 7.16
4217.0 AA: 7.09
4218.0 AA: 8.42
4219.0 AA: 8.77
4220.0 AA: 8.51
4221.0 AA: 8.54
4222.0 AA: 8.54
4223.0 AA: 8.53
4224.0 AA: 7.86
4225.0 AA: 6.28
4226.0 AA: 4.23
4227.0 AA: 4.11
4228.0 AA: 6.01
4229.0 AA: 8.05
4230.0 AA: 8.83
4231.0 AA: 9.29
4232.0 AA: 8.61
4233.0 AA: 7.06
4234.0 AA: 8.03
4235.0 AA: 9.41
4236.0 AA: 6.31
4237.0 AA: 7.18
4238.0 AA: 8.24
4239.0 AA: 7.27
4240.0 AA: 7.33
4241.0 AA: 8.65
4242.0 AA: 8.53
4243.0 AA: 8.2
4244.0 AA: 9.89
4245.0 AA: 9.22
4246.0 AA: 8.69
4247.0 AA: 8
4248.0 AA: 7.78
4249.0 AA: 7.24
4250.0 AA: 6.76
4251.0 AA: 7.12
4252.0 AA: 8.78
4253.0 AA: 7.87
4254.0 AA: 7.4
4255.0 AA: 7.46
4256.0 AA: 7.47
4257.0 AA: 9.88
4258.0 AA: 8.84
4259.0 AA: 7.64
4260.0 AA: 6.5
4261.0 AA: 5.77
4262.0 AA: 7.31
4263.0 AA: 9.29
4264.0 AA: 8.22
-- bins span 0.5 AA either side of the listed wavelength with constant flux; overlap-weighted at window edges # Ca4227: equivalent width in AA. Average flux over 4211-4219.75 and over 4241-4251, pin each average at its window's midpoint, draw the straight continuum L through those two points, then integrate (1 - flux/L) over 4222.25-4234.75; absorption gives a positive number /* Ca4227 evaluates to 1.4 AA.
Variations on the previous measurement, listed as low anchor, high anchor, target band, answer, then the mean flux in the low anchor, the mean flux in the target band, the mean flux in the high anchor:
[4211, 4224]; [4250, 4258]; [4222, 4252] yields 1.5 AA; 8.29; 7.71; 7.97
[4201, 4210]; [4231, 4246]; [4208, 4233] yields 0.9 AA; 8.12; 7.86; 8.19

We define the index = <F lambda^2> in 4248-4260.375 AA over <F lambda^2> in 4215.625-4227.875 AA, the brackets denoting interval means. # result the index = 1.08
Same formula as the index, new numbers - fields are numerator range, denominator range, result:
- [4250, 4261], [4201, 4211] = 0.97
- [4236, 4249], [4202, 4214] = 0.99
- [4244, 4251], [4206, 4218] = 0.98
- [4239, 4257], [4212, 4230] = 1.08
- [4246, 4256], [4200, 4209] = 0.98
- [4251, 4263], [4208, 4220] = 0.95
